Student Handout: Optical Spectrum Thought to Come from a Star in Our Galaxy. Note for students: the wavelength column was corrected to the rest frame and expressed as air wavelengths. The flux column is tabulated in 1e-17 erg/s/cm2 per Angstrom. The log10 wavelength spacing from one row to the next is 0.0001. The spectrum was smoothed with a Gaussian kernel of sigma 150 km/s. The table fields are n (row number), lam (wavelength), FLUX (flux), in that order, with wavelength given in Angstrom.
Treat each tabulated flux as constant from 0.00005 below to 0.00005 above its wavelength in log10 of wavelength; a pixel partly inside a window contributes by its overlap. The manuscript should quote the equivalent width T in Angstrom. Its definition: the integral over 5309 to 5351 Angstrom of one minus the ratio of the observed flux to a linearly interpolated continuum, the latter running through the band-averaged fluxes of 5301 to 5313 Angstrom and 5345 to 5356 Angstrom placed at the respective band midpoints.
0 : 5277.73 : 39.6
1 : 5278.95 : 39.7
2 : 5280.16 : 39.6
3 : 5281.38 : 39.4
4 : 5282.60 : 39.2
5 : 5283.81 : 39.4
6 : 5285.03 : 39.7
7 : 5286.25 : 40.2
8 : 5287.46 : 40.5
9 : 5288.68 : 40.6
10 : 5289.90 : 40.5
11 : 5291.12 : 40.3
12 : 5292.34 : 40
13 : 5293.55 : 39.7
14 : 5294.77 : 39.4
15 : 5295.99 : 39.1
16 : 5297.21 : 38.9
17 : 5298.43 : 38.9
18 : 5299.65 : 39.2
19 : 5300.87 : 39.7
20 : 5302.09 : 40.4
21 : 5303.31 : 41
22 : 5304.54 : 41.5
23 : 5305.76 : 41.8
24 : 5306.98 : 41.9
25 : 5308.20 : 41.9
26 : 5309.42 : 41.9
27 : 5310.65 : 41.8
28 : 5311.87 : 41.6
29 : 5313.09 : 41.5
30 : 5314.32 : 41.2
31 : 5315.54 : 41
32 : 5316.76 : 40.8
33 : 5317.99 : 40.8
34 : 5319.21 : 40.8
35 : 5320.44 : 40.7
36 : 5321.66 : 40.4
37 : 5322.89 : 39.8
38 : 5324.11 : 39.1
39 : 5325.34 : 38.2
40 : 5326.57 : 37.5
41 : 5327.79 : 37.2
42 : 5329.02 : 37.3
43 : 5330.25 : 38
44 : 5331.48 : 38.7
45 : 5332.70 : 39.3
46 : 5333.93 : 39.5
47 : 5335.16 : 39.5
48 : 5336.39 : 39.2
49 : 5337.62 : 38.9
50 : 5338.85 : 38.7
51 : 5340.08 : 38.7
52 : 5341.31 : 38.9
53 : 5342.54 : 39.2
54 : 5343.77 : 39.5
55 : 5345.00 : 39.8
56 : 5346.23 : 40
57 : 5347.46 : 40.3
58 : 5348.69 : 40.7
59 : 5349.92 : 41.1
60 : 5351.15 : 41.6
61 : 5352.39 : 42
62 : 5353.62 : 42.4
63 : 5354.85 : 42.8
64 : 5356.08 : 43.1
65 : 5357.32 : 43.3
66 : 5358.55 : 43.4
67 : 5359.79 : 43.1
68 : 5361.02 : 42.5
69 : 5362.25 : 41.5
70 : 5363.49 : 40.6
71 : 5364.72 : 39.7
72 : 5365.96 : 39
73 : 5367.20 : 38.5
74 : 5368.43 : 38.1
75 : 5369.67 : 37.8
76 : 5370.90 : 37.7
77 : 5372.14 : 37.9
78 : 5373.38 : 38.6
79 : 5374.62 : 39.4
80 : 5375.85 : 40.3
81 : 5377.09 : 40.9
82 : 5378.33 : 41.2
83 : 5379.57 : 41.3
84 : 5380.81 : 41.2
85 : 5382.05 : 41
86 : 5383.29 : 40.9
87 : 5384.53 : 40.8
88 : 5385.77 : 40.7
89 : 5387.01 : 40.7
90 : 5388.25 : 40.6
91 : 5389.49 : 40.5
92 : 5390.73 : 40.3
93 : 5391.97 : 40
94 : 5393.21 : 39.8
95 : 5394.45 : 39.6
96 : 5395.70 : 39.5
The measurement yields 1.7 Angstrom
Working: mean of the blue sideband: 41.5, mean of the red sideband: 41.4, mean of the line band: 39.8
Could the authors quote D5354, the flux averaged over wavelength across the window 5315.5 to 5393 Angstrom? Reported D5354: 40.1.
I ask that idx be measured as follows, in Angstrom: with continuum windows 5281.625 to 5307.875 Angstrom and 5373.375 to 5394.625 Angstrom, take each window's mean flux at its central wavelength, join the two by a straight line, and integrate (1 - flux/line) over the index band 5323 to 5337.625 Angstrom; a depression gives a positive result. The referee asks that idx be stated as 0.6 Angstrom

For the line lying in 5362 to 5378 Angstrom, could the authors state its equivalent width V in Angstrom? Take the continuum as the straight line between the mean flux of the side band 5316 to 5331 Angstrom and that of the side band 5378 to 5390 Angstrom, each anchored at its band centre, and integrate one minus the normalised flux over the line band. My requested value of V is 0.5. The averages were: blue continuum 39.2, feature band 39.2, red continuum 40.9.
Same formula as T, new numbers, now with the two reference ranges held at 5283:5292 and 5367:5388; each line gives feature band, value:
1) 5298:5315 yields -0.4 Angstrom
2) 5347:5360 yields -0.7 Angstrom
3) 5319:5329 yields 0.2 Angstrom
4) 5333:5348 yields 0.2 Angstrom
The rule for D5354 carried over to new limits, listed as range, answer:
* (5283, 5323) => 40.5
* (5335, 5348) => 39.3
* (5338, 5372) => 40.5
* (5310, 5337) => 39.7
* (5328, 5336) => 38.6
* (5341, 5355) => 40.7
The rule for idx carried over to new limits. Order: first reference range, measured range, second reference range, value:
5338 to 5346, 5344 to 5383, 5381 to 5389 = -0.7 Angstrom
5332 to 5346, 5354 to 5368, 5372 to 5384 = -0.6 Angstrom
